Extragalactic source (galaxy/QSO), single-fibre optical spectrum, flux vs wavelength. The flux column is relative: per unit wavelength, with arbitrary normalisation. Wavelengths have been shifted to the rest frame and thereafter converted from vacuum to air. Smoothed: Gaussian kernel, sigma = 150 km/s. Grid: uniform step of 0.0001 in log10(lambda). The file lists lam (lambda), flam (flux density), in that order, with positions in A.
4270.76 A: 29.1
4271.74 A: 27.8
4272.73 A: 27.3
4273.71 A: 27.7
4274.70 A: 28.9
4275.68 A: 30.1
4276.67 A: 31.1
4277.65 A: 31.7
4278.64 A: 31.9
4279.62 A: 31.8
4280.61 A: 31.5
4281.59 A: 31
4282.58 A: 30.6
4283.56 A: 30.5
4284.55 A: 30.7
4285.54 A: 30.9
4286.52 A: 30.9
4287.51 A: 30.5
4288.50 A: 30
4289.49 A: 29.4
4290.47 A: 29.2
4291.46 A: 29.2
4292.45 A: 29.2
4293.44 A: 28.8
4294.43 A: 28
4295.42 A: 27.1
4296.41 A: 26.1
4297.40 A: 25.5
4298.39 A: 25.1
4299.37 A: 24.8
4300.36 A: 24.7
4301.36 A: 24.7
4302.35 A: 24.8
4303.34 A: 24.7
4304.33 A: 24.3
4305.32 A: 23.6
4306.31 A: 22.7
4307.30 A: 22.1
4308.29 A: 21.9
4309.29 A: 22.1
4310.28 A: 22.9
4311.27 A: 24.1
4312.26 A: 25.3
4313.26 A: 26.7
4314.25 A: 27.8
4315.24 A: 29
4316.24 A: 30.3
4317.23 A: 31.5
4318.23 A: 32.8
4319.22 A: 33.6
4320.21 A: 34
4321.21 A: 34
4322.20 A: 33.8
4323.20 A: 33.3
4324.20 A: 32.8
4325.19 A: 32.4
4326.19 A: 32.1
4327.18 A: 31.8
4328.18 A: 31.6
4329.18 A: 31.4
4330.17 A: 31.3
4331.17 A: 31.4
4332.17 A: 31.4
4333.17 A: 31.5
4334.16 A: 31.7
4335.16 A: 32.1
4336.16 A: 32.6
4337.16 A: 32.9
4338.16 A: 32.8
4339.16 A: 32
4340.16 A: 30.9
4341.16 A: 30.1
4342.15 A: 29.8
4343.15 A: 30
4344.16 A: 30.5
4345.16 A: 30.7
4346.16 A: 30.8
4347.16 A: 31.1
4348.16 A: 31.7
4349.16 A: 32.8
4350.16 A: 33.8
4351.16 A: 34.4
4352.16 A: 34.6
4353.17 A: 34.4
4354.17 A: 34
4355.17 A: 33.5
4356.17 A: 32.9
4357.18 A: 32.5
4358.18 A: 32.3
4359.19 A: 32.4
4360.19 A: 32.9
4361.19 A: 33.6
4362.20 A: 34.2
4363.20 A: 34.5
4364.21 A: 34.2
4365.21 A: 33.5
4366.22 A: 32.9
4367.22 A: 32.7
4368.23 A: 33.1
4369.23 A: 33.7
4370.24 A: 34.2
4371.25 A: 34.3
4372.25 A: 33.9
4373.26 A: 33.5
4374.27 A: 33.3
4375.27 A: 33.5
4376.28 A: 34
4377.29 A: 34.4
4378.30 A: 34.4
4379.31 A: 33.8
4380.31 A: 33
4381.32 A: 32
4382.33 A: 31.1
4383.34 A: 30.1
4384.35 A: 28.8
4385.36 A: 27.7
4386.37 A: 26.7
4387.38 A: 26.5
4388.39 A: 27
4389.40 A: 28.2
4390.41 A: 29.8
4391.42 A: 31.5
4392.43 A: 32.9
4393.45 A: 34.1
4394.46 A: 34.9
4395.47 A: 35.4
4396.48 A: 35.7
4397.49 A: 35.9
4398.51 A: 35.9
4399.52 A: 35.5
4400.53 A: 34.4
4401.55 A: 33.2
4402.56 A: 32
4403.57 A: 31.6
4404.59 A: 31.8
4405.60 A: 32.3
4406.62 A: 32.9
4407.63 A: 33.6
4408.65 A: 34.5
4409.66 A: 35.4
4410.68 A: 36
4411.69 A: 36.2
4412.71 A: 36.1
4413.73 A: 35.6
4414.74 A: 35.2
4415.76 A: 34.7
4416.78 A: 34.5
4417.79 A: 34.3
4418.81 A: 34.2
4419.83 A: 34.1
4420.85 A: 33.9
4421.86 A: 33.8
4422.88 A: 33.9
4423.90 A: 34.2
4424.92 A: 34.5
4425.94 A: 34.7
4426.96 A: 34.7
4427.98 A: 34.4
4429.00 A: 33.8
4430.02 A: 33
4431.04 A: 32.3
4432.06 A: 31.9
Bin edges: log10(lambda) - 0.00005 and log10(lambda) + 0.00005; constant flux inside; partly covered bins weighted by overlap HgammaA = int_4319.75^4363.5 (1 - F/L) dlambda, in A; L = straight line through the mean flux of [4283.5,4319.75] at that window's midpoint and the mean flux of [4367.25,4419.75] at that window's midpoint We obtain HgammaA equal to -3.9 A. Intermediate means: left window 27.1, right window 33.1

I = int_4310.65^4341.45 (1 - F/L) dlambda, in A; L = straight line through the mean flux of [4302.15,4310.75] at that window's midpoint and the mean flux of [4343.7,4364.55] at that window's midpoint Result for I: -4.6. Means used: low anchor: 23.2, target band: 31.2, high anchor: 32.9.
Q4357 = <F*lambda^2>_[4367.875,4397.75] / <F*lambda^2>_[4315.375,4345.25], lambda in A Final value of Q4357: 1.0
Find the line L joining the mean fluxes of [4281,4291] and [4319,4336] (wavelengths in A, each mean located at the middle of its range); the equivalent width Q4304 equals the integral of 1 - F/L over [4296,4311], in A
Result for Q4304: 3.5 A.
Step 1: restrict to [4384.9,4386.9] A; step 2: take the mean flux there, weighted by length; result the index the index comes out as 27.2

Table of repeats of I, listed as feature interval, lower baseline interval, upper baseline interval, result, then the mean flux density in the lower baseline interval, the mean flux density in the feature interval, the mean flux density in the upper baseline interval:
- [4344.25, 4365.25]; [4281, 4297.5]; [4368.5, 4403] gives -1.01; 29.4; 33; 32.5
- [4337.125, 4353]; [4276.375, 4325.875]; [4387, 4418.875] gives -0.60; 28.5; 31.8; 33.5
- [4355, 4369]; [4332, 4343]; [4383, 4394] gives -1.24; 31.6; 33.2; 29.4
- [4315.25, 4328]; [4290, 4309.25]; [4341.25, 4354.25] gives -1.80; 25.5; 32.5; 32.1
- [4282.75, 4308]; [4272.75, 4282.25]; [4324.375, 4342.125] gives 3.08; 30.5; 27.1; 31.7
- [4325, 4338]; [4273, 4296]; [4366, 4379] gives 0.04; 30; 31.9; 33.7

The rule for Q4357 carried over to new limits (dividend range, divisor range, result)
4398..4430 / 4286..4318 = 1.36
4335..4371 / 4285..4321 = 1.23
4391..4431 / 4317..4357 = 1.10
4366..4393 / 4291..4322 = 1.22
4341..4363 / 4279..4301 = 1.16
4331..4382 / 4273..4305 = 1.18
